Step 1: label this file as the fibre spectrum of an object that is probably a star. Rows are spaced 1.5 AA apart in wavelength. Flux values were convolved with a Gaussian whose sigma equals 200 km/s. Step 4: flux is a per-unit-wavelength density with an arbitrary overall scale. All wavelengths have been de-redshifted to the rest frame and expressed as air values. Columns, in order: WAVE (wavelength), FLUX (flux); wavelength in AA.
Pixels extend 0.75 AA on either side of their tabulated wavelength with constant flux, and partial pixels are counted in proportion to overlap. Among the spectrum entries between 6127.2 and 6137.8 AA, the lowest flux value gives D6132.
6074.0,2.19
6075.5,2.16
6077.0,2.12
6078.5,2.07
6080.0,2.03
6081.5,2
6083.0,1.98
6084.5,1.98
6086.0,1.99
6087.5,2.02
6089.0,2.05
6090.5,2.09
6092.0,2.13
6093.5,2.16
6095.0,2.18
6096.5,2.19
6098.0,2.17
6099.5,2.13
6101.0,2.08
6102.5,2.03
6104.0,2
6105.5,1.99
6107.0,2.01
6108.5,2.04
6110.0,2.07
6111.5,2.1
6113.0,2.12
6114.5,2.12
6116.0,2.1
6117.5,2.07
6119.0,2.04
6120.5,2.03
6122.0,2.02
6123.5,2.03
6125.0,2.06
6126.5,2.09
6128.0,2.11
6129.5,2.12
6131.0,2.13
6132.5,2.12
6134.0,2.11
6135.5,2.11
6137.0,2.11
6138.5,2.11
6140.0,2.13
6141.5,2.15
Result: 2.11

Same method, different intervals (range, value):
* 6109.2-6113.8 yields 2.07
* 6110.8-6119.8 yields 2.04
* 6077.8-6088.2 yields 1.98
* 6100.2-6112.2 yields 1.99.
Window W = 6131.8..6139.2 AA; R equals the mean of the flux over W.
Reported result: 2.11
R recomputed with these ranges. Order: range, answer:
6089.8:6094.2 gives 2.13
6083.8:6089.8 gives 2.01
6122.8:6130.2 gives 2.08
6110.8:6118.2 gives 2.1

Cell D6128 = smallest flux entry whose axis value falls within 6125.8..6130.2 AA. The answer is 2.09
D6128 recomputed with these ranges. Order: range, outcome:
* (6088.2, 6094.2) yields 2.05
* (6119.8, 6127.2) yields 2.02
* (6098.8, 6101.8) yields 2.08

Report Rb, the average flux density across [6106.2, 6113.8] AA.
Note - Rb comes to 2.07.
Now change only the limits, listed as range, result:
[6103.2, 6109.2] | 2.01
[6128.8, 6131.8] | 2.12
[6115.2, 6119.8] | 2.07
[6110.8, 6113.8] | 2.11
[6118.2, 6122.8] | 2.03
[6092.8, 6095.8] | 2.17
